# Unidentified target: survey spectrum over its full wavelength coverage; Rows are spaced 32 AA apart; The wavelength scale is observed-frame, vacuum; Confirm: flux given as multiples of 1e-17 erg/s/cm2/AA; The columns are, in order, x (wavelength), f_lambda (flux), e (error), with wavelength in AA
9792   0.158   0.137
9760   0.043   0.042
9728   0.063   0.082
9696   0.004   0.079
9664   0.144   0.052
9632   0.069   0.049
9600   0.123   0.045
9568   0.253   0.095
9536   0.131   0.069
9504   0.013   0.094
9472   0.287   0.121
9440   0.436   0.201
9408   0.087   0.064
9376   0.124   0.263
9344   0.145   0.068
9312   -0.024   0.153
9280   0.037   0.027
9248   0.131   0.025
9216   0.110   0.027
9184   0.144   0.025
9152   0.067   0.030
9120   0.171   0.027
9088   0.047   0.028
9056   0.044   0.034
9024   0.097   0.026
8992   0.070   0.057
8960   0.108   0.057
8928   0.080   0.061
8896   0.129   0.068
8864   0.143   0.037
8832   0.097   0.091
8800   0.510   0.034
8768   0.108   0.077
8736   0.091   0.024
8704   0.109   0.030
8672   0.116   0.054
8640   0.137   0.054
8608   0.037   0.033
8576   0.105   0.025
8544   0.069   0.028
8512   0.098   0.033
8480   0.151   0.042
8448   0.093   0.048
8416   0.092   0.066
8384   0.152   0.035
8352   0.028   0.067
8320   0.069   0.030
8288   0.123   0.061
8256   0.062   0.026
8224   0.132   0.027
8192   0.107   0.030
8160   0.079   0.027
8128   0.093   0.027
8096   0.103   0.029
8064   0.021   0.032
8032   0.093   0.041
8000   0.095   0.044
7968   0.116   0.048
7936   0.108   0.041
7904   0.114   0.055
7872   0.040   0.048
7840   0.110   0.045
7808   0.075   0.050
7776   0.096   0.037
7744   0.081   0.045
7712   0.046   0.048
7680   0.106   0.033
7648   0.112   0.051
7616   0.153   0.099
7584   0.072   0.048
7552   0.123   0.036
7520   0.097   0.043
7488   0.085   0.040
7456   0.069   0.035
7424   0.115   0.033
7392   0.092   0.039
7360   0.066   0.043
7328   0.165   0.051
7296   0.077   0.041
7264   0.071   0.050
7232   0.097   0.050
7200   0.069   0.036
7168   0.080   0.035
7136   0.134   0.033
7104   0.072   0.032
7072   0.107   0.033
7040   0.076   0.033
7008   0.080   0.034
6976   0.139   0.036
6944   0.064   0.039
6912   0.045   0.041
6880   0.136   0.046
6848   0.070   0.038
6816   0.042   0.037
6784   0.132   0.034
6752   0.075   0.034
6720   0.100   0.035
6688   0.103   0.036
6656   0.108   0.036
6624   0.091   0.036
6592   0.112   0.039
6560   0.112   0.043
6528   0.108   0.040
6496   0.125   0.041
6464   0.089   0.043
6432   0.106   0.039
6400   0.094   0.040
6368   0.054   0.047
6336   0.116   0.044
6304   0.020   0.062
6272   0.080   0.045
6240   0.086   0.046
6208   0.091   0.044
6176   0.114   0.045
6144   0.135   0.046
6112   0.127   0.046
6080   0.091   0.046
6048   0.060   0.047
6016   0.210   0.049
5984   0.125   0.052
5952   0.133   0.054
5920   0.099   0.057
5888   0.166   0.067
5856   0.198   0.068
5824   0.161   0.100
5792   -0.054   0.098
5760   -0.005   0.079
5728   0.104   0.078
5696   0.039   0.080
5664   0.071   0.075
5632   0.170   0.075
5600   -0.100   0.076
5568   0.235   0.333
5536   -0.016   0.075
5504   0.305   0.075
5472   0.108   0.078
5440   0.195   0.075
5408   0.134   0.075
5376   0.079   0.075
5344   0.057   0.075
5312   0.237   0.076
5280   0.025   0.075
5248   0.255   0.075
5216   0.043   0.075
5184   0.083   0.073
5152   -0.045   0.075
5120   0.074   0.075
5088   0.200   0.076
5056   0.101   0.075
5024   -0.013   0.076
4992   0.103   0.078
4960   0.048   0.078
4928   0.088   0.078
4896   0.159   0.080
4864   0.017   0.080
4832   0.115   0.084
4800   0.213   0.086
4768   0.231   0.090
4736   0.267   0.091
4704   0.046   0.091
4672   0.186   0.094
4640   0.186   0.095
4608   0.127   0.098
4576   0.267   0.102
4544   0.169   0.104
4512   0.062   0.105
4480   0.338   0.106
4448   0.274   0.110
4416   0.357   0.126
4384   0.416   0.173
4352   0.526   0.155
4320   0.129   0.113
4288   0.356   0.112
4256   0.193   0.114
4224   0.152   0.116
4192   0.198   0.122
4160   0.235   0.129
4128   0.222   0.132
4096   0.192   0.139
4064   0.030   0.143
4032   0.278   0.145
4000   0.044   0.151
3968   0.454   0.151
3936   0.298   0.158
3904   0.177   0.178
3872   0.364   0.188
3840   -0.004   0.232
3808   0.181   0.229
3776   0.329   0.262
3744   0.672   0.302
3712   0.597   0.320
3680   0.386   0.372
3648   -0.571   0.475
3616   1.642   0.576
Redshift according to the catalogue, 1.357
